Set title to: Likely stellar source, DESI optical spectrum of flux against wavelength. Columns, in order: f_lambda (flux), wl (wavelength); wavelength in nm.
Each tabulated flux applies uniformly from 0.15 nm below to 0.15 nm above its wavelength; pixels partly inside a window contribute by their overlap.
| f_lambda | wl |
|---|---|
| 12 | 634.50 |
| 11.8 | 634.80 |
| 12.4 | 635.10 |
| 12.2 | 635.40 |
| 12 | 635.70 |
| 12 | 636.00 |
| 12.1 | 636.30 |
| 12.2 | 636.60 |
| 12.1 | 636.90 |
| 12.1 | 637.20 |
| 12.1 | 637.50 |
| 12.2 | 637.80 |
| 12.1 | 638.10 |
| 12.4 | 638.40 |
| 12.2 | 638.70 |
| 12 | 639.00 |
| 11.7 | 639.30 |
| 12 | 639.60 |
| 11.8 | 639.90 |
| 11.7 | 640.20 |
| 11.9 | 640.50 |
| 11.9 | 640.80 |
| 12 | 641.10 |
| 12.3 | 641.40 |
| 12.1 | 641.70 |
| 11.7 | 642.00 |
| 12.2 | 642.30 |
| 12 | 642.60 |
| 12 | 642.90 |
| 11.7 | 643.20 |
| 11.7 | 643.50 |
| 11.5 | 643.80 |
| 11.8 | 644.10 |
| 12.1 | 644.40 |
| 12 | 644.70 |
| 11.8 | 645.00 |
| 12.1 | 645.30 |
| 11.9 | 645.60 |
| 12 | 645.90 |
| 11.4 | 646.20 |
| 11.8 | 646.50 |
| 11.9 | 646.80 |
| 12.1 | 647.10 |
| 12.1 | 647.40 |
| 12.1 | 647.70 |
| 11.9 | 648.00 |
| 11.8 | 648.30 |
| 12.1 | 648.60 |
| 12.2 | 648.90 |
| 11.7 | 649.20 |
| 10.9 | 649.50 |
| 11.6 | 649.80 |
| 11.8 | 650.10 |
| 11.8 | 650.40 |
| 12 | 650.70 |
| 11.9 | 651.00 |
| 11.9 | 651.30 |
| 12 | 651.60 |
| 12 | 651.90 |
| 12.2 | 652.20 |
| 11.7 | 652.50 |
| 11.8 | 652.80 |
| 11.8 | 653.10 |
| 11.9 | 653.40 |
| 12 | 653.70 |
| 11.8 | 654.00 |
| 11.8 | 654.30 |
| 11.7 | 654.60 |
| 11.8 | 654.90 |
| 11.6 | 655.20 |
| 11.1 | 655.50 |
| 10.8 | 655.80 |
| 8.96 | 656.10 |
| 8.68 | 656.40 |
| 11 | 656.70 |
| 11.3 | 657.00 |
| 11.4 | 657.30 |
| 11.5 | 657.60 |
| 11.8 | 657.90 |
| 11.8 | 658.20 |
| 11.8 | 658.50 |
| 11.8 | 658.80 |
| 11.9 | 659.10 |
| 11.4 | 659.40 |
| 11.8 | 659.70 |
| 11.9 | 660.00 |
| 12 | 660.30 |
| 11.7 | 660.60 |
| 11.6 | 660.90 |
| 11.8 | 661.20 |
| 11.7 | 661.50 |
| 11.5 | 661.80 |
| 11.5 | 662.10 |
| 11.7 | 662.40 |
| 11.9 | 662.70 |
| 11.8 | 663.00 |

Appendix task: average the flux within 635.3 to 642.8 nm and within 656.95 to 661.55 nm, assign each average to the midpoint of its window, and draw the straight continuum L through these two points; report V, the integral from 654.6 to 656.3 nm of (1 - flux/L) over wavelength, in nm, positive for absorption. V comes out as 0.131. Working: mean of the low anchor 12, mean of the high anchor 11.7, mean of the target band 10.9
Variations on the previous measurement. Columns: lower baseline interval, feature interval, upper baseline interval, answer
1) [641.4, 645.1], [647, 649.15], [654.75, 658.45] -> -0.08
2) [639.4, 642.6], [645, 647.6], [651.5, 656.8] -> -0.04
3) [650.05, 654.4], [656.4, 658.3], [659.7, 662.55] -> 0.09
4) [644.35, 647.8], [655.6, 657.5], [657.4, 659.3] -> 0.22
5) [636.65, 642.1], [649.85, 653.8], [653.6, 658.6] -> -0.17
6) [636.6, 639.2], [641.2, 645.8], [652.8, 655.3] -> 0.04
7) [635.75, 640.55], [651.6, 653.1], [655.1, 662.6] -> -0.04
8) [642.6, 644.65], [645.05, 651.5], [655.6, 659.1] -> -0.17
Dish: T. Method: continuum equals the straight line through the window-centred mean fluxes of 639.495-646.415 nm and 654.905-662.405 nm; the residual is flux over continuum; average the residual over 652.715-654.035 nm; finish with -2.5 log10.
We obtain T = -0.03 mag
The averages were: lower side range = 11.9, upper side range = 11.4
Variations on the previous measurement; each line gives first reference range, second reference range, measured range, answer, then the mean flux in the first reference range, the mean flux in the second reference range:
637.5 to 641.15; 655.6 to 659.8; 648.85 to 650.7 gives -0.02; 12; 11.1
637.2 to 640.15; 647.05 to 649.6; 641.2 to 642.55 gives -0.01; 12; 11.9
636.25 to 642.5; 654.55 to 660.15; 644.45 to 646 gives -0.02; 12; 11.3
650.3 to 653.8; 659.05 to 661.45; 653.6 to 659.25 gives 0.05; 11.9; 11.8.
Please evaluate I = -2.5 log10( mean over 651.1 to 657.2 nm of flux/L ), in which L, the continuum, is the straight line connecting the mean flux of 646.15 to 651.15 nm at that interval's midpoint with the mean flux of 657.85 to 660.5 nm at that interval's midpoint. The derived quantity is 0.04 mag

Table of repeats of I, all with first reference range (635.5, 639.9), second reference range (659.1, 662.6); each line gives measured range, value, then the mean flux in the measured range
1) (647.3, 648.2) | -0.01 mag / 12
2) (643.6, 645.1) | 0.01 mag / 11.8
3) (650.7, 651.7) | -0.01 mag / 11.9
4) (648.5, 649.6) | 0.01 mag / 11.7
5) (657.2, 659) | 0.00 mag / 11.7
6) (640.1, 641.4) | 0.01 mag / 11.9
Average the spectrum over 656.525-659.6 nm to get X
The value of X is 11.6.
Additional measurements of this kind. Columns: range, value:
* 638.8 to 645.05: 11.9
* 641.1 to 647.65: 11.9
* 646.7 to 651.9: 11.9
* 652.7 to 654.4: 11.9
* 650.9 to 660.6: 11.5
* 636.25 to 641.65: 12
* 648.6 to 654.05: 11.8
